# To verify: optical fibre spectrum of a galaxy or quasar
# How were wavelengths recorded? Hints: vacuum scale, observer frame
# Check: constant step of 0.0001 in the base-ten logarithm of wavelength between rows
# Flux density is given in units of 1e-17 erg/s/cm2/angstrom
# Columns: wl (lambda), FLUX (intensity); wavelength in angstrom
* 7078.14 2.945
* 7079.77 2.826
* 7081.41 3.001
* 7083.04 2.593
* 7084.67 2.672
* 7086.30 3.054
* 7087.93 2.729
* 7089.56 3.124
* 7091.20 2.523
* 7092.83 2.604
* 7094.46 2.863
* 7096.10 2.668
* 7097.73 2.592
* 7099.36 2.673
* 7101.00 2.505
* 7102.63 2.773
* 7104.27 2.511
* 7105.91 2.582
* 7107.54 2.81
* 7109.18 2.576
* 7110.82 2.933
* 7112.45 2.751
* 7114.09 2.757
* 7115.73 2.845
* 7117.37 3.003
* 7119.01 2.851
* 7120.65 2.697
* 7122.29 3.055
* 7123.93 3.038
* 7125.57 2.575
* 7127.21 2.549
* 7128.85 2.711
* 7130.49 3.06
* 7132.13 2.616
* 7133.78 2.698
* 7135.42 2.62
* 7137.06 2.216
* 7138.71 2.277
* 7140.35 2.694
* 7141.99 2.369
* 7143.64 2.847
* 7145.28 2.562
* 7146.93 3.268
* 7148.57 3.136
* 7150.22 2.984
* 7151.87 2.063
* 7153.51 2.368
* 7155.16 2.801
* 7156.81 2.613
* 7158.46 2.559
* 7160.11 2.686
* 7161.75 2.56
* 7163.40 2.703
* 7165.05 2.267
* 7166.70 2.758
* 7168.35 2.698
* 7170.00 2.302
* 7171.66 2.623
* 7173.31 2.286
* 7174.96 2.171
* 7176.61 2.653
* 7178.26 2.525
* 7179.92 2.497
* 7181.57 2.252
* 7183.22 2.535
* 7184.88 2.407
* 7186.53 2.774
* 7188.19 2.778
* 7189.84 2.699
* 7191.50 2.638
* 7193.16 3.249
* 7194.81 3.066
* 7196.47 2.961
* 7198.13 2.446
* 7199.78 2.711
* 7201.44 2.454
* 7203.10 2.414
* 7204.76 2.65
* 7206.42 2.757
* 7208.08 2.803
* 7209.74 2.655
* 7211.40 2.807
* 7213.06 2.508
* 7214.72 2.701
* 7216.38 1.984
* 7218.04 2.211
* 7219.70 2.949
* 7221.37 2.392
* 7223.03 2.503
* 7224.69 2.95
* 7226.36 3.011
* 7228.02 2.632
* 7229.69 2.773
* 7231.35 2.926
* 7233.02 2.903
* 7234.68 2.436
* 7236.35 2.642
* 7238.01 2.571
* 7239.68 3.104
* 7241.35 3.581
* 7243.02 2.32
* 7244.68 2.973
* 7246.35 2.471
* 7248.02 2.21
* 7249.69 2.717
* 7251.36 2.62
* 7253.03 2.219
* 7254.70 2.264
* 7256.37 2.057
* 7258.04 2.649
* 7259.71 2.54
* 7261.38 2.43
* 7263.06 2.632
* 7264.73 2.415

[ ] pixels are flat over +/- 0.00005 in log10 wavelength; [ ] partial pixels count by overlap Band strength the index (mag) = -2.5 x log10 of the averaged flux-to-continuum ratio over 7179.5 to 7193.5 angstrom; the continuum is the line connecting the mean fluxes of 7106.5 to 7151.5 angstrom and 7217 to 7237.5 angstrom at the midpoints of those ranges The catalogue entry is 0.03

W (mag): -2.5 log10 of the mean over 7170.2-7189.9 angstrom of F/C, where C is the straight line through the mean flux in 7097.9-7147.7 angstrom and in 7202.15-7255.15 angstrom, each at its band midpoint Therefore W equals 0.073 mag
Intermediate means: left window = 2.71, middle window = 2.5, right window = 2.65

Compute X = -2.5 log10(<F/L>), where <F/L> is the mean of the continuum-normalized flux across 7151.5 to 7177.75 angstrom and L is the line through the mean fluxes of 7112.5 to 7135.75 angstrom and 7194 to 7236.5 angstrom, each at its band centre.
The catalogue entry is 0.09 mag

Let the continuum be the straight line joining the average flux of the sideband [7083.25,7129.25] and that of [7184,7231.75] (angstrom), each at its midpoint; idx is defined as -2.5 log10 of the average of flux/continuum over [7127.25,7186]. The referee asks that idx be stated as 0.054 mag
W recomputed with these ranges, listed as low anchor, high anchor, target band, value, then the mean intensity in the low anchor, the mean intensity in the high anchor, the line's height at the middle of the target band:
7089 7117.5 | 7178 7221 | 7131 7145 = 0.054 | 2.72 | 2.63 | 2.69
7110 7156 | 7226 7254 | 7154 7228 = 0.042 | 2.73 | 2.71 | 2.71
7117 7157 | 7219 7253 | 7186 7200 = -0.041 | 2.7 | 2.72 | 2.71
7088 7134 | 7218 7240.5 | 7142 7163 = 0.021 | 2.75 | 2.73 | 2.74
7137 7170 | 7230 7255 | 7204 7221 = 0.025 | 2.62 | 2.67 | 2.66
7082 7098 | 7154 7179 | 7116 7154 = -0.033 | 2.75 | 2.54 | 2.63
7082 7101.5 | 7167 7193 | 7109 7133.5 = -0.056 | 2.72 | 2.55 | 2.66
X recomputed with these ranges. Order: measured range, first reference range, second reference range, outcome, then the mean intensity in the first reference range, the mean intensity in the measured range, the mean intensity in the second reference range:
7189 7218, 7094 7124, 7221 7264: 0.00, 2.75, 2.66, 2.64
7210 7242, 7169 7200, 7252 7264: -0.09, 2.61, 2.71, 2.4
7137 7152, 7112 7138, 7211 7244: 0.02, 2.75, 2.69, 2.7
